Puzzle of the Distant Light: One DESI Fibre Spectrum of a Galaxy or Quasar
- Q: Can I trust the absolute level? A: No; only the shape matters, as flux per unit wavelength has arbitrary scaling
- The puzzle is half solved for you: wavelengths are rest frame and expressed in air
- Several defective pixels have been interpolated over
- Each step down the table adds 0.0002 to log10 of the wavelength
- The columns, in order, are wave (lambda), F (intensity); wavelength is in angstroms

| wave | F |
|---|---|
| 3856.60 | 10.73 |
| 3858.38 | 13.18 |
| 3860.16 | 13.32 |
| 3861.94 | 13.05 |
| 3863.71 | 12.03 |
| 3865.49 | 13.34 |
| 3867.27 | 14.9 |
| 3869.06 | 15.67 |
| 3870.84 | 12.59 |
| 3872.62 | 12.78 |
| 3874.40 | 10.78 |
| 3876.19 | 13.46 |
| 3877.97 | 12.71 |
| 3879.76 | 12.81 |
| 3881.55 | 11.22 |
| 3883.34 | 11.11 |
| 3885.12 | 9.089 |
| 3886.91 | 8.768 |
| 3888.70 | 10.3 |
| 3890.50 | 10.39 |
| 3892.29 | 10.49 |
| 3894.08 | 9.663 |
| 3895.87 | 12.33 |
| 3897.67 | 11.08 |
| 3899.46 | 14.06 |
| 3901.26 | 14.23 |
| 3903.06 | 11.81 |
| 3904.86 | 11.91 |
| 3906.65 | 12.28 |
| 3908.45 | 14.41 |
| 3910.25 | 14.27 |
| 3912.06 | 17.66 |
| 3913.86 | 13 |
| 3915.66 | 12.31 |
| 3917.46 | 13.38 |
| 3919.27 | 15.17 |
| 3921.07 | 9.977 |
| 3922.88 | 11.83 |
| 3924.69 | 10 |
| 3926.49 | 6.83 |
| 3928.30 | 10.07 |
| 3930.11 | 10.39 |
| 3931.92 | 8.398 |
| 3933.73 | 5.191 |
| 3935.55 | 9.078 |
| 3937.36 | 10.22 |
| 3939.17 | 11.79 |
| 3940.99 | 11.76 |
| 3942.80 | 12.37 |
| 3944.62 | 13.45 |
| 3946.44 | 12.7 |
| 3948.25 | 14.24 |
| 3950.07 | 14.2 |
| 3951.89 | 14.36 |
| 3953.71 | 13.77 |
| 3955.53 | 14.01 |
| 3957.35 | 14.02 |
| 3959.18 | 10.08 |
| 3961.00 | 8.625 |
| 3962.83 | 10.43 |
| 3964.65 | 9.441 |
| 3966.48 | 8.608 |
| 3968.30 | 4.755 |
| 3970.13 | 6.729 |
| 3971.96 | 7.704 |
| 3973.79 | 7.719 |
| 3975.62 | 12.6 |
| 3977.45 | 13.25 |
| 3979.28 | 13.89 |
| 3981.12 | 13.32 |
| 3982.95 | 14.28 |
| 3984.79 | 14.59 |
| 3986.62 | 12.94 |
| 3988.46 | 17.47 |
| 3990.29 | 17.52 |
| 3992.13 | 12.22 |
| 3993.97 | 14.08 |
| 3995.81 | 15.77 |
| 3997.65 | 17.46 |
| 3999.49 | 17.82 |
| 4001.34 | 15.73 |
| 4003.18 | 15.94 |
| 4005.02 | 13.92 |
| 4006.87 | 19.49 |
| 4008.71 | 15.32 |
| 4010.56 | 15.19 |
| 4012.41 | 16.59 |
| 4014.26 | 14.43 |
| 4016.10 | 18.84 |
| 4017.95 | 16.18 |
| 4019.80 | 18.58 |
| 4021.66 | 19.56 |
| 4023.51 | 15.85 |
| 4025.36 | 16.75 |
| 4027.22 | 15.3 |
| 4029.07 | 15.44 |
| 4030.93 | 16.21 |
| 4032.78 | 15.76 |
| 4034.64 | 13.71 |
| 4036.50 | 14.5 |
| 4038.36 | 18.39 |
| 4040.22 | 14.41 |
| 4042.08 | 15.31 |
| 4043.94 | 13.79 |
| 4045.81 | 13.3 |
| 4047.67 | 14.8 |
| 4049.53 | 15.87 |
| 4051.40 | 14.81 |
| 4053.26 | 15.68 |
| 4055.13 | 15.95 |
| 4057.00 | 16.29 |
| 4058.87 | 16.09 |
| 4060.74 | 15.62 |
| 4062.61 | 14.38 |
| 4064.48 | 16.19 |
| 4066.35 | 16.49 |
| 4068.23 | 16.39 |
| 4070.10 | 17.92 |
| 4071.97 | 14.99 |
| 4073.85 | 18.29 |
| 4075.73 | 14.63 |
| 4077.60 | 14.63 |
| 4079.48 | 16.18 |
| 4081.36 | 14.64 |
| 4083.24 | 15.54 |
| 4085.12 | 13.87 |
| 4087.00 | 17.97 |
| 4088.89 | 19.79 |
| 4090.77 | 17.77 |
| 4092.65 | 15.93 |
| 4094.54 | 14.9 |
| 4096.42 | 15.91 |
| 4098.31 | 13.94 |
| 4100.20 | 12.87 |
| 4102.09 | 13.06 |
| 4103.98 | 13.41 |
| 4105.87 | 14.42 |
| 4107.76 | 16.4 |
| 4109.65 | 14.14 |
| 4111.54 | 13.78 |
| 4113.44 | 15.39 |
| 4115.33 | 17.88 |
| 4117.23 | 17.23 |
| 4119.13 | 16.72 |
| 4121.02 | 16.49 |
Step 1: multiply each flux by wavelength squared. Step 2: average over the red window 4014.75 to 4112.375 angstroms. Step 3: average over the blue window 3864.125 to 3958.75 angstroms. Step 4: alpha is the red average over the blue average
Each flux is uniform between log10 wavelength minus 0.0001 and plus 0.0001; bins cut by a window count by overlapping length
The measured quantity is 1.4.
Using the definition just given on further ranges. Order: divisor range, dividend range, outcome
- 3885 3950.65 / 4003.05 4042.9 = 1.47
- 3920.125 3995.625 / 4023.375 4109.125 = 1.42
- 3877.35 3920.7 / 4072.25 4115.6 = 1.39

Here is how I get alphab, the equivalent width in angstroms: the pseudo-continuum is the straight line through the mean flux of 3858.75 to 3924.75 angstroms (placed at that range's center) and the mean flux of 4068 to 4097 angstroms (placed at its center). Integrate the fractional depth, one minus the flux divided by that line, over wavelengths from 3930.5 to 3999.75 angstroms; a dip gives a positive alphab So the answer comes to 9.2 angstroms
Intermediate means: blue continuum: 12.4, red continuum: 16.2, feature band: 12.1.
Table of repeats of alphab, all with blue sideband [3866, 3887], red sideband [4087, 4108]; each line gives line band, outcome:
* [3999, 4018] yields -2.9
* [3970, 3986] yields 2.2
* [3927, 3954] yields 3.8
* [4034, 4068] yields -1.4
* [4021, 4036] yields -1.6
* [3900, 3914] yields -1.1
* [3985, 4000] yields -1.8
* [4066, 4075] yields -1.1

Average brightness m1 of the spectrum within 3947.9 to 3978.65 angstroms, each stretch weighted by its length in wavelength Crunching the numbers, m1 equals 10.8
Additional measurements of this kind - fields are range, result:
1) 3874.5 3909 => 11.6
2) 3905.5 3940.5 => 11.4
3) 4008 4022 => 16.7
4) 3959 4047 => 14.2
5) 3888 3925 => 12.5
